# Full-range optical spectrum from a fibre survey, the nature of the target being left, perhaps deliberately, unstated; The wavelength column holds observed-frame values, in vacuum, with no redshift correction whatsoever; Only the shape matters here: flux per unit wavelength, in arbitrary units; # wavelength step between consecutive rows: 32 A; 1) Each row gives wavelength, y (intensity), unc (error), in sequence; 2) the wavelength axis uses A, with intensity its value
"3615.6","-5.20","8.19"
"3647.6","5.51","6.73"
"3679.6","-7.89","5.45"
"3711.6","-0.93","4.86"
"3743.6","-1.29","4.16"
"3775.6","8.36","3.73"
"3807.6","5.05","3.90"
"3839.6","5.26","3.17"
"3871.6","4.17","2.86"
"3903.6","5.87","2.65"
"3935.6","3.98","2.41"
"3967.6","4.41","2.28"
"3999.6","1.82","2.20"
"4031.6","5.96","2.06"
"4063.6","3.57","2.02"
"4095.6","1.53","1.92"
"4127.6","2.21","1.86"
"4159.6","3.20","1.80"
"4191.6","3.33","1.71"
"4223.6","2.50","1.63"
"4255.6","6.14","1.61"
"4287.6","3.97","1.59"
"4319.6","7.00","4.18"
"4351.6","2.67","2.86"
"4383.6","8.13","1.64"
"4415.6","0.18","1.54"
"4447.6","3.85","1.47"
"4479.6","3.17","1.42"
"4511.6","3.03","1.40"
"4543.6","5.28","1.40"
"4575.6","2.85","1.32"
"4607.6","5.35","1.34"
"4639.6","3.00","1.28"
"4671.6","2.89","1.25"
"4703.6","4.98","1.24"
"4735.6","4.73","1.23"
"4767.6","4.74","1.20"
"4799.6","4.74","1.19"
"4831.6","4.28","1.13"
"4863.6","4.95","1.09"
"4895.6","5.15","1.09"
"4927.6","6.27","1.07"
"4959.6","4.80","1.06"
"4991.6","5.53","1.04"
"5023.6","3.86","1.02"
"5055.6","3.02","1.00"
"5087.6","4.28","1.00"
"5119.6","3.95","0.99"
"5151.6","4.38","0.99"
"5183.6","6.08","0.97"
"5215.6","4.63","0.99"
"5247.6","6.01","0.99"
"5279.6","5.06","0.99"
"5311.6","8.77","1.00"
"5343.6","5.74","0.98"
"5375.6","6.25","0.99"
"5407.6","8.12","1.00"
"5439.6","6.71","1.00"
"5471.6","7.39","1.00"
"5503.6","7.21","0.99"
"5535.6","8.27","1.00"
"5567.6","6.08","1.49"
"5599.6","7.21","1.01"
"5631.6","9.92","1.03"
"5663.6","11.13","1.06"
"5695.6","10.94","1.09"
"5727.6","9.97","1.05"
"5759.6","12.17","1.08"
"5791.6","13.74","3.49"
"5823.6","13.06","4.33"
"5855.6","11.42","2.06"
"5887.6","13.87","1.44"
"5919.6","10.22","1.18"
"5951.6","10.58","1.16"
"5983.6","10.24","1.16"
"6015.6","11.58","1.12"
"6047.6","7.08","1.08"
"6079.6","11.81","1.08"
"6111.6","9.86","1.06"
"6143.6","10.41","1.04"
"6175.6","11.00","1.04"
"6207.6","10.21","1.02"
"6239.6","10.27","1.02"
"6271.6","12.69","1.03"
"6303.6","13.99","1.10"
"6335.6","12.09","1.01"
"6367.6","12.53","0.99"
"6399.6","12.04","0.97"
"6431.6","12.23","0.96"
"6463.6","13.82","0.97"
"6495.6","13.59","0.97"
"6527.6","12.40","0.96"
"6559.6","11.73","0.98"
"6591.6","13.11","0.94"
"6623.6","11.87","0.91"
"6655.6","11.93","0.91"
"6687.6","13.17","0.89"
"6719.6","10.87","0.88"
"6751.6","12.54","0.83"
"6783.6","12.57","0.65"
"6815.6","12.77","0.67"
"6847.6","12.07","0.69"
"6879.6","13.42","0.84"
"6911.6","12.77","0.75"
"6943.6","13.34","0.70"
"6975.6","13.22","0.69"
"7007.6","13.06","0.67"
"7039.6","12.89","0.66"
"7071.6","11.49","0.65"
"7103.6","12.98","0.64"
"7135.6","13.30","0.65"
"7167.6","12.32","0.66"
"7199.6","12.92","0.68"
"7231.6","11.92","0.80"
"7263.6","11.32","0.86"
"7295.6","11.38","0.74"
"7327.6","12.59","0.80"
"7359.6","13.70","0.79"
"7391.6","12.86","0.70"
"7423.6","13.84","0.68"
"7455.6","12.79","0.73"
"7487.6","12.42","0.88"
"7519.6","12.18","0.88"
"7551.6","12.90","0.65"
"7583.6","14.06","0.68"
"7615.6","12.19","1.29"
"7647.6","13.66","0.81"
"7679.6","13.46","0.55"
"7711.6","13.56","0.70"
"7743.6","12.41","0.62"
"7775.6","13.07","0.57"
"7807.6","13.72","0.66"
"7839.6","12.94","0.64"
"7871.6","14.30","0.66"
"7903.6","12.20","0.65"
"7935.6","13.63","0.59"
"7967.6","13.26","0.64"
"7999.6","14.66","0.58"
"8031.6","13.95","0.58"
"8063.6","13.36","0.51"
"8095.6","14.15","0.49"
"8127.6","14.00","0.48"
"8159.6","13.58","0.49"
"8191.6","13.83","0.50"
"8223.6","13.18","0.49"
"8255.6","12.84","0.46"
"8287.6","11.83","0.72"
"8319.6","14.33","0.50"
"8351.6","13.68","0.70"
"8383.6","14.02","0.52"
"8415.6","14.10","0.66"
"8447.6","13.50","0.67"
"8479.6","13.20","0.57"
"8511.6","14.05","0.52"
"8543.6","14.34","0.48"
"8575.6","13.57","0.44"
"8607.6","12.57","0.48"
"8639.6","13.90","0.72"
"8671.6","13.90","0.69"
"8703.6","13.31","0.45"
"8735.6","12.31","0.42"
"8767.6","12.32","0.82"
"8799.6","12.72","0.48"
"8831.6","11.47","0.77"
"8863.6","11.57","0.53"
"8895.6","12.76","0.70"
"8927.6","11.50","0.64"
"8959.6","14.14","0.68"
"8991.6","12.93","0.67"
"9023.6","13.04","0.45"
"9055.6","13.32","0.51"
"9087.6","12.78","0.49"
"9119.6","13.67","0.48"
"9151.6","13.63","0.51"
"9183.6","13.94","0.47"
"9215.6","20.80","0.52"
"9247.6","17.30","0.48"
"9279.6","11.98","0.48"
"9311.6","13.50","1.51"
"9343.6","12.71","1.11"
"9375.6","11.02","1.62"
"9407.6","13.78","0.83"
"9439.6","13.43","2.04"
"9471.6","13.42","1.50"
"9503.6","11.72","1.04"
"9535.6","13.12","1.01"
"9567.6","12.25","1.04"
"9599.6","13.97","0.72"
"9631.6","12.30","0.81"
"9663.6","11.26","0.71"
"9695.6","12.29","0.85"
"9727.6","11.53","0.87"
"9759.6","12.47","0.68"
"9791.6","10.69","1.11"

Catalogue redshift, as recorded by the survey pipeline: 0.40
